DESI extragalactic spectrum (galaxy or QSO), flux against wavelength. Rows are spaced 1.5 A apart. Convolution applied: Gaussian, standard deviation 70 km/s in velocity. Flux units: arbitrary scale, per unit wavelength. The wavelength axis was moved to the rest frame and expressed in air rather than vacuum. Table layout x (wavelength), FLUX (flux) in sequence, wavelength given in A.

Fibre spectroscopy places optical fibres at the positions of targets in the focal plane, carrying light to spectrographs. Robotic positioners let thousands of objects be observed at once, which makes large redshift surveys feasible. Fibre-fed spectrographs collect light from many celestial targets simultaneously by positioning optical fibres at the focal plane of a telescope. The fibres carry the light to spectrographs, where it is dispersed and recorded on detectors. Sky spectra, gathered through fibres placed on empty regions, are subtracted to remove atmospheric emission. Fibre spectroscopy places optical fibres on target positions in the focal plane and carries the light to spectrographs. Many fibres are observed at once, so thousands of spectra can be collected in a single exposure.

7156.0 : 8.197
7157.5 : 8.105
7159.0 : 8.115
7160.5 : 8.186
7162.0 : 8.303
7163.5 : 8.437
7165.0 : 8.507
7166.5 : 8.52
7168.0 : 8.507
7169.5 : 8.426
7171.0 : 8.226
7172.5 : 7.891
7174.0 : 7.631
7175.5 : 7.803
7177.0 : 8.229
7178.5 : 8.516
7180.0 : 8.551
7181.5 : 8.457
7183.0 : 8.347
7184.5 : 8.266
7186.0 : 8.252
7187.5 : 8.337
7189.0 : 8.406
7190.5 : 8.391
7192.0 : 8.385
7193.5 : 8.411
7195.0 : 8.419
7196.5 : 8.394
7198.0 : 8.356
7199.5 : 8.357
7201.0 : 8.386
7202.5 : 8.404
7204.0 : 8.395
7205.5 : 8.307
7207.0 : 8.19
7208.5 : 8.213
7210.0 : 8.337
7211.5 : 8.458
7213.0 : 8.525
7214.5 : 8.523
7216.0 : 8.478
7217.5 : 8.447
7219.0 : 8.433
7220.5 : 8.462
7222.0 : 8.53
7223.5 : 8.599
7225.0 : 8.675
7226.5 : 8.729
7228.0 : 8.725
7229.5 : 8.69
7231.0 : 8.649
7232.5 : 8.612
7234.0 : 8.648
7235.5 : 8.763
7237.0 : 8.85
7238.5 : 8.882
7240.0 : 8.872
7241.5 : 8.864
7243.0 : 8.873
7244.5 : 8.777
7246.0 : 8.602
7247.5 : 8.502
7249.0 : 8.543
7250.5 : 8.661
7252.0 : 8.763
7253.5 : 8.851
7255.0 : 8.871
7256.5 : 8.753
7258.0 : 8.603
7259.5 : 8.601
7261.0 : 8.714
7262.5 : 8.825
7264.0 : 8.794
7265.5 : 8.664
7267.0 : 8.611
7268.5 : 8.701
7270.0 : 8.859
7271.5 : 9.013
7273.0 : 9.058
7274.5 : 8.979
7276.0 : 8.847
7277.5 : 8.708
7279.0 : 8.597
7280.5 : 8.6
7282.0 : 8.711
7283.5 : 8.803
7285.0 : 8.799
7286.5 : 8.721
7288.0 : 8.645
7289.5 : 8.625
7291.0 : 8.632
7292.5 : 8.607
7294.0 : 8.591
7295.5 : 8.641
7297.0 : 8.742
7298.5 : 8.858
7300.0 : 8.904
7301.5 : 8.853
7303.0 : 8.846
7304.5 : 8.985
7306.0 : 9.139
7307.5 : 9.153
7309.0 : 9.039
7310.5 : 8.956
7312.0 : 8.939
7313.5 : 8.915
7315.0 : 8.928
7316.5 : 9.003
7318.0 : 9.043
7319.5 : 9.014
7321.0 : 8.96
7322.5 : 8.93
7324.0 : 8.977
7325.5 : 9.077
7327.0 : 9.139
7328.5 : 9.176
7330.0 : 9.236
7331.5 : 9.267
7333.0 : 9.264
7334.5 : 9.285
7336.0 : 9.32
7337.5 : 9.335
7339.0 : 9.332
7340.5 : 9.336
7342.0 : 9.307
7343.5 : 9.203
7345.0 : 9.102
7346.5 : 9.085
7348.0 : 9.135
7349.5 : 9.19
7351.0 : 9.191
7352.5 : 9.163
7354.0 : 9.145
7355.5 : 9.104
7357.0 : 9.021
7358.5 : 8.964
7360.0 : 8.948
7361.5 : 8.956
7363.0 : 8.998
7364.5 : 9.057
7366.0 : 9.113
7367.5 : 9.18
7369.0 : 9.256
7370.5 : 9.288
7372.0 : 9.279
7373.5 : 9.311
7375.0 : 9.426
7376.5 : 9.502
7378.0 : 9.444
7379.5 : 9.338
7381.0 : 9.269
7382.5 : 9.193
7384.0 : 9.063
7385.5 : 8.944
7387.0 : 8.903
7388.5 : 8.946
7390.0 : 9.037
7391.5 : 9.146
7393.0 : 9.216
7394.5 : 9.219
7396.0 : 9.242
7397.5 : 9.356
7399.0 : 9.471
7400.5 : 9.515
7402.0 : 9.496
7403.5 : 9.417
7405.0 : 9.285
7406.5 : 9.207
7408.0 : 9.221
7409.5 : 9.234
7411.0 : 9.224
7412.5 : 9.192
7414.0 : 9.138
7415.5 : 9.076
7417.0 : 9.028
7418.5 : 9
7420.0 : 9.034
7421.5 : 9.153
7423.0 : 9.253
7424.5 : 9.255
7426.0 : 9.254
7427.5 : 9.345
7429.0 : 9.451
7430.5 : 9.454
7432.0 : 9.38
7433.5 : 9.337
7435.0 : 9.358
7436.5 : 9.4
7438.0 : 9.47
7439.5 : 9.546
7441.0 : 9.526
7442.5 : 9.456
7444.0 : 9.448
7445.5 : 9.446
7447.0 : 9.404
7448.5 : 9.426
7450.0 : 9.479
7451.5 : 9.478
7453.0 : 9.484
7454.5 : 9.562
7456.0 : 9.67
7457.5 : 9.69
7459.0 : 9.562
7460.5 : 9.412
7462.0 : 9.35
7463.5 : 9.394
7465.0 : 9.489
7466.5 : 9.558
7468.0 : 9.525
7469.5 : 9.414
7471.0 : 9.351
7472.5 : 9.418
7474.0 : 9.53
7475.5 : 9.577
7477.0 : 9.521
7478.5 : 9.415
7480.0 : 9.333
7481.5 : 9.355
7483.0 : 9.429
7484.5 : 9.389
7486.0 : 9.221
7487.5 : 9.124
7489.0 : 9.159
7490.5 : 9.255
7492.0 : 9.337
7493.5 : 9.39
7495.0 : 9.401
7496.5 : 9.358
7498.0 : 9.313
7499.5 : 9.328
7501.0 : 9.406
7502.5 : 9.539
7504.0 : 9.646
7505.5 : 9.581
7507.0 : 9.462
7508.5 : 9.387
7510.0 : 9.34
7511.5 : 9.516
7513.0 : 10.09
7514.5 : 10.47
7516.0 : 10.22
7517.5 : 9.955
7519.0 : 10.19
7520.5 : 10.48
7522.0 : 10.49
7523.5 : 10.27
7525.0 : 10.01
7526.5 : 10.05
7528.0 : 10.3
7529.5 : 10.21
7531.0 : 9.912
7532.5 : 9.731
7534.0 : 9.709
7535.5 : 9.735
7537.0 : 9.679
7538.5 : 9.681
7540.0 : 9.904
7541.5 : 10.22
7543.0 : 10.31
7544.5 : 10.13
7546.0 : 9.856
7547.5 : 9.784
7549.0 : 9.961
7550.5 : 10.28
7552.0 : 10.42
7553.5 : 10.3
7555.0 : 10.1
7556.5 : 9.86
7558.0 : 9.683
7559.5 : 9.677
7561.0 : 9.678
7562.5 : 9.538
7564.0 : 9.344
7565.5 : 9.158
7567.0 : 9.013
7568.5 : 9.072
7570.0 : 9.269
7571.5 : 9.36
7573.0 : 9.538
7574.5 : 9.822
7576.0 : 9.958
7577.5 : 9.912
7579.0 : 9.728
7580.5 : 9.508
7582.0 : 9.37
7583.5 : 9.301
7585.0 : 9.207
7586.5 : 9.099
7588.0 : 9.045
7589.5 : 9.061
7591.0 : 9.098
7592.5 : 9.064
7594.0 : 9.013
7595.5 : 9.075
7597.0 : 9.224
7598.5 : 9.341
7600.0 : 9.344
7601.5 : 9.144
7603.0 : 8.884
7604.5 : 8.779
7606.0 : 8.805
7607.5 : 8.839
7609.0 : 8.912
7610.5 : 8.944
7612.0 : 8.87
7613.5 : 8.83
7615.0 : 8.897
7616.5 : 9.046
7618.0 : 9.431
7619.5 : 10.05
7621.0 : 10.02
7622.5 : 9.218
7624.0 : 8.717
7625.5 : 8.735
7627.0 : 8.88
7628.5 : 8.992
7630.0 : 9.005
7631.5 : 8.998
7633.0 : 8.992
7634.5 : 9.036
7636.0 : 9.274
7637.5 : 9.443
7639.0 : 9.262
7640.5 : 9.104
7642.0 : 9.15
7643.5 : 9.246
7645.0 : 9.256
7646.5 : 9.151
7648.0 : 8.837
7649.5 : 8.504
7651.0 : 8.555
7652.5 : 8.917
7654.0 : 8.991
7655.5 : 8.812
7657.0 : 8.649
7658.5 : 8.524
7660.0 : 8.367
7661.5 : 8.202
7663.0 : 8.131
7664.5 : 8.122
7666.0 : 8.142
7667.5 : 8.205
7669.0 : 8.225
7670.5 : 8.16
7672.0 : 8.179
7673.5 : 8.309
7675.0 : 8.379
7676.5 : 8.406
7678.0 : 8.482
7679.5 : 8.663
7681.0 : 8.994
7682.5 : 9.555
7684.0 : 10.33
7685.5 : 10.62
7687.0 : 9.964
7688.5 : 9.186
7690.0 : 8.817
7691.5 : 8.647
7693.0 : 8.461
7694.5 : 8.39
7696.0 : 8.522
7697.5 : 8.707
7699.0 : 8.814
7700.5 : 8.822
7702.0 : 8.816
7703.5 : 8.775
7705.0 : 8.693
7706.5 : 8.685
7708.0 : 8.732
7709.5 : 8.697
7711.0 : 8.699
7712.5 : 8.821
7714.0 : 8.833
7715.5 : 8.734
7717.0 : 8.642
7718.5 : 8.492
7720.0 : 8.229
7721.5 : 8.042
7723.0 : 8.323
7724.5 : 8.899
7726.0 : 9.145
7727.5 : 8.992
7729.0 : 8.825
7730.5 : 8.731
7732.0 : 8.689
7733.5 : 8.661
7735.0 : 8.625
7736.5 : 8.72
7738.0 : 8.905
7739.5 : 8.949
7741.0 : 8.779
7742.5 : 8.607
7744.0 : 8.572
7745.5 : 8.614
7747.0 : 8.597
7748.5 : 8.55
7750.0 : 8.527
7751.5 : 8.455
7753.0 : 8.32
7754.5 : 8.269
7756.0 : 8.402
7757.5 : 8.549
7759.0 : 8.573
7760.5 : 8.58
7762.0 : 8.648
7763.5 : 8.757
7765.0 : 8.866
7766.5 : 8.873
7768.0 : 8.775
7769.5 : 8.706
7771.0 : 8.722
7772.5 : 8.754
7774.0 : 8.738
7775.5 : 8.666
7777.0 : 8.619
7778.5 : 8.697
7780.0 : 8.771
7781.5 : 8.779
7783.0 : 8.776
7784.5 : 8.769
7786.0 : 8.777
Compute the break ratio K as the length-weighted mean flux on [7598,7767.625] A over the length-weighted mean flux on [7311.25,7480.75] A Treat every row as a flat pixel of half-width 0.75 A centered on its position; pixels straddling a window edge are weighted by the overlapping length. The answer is 0.95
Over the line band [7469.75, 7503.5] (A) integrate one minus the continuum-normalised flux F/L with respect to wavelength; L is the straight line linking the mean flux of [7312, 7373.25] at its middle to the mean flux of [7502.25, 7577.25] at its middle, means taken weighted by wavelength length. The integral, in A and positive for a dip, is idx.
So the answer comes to 1.0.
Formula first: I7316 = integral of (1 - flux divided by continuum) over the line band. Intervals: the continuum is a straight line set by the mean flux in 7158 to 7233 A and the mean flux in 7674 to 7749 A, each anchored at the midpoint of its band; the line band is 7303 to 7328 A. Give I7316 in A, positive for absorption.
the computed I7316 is -1.6 A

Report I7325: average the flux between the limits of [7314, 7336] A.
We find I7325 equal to 9.1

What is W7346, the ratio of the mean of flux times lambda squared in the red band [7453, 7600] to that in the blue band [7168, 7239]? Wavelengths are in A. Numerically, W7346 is 1.25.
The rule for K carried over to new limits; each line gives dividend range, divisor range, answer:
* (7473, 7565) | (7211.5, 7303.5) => 1.12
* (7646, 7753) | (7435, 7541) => 0.91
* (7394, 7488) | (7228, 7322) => 1.07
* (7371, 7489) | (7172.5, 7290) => 1.09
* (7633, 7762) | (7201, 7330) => 1.00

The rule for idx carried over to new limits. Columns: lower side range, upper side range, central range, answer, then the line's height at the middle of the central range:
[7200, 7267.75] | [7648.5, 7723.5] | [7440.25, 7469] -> -2.8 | 8.65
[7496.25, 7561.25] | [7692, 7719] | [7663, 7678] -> 1.1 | 8.93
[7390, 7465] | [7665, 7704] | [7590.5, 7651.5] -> -1.0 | 8.93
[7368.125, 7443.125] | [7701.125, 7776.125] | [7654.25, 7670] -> 0.8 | 8.8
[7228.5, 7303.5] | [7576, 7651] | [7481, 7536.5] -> -4.2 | 9.02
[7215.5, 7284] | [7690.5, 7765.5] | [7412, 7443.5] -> -2.2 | 8.69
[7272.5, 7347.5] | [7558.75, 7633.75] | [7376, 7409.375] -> -0.8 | 9.04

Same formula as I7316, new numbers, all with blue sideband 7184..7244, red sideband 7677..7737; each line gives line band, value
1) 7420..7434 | -1.1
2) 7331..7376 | -3.0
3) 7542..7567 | -3.2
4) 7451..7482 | -2.9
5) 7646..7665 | 0.4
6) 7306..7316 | -0.5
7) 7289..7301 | -0.2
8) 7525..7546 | -3.0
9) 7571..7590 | -1.5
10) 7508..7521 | -1.9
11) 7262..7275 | -0.4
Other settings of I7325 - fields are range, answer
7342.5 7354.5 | 9.16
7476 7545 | 9.71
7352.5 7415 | 9.2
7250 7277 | 8.79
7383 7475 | 9.33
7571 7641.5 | 9.19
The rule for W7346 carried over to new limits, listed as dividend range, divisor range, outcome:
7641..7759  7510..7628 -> 0.94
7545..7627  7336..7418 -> 1.08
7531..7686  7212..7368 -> 1.13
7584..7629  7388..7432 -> 1.04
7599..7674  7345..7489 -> 1.01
